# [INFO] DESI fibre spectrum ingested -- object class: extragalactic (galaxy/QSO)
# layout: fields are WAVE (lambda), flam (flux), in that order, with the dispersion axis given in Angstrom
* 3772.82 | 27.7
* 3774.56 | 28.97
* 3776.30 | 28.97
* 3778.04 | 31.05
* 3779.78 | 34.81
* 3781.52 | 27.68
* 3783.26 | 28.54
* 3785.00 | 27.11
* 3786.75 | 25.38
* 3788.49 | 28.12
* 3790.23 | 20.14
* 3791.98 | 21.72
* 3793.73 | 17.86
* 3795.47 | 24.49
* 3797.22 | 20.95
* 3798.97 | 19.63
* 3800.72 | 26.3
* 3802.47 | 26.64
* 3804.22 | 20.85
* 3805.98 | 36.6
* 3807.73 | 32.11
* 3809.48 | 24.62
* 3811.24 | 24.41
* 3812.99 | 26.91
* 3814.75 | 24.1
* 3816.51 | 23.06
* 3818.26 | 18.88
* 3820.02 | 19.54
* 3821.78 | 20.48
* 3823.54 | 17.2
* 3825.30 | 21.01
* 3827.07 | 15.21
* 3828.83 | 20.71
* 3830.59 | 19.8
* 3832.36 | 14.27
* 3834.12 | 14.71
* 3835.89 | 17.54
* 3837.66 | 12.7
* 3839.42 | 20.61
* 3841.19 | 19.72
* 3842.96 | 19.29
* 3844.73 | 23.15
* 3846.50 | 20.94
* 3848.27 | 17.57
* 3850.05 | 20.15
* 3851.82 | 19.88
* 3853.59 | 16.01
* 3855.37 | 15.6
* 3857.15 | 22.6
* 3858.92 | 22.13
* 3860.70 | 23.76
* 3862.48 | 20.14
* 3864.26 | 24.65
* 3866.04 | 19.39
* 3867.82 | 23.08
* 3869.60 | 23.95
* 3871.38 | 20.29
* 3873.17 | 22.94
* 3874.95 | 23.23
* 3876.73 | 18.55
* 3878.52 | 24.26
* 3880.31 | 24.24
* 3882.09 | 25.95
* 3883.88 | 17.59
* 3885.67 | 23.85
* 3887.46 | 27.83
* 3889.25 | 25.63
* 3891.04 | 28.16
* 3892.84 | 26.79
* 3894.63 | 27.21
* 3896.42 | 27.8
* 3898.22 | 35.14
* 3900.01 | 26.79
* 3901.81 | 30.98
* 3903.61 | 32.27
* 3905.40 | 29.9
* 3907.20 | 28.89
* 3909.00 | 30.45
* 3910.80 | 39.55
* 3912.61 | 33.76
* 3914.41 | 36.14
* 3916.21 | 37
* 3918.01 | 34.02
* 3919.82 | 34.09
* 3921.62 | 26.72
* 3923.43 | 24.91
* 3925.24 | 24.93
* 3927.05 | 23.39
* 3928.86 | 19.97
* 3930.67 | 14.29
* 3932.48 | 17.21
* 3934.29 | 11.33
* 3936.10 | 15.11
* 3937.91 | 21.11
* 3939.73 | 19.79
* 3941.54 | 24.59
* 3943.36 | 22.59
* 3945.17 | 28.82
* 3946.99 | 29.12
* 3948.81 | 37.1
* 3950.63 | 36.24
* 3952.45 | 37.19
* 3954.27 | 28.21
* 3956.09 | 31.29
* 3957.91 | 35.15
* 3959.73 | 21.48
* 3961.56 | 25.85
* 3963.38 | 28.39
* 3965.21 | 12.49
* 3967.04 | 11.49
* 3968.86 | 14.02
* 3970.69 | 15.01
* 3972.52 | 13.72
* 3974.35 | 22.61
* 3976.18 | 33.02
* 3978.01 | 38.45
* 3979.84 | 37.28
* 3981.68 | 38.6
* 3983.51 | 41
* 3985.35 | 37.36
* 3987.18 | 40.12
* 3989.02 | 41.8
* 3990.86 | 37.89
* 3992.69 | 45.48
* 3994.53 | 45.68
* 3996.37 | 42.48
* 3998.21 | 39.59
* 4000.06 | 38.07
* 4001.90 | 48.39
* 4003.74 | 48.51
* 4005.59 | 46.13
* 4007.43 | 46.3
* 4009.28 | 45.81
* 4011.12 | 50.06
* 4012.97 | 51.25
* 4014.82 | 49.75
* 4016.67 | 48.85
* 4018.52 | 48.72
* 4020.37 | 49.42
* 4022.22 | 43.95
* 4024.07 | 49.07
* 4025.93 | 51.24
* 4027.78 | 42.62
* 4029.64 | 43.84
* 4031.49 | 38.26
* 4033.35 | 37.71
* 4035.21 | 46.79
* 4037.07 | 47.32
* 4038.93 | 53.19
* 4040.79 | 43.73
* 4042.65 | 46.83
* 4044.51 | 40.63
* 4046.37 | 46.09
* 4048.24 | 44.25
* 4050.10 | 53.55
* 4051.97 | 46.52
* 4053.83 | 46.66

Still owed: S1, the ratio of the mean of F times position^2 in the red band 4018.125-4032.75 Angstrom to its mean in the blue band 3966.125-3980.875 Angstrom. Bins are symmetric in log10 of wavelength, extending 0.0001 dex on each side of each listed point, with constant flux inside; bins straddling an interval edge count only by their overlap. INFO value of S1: 2.00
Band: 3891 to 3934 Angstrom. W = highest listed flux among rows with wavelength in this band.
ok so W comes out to 39.55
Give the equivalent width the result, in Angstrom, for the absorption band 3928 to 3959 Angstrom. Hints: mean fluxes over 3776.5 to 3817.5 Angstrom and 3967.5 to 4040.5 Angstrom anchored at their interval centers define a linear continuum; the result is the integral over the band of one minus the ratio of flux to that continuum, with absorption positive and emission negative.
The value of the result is 9.8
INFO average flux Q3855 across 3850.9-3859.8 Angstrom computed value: 19.3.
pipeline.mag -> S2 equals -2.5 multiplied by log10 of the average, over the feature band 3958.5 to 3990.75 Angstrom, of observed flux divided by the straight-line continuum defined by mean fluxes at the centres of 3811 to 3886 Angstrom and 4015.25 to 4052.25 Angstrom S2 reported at 0.335 mag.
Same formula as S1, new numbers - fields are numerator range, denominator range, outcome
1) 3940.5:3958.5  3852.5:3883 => 1.48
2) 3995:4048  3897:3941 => 1.79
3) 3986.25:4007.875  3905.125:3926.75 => 1.43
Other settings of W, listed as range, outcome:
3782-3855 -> 36.6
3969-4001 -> 45.68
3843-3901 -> 35.14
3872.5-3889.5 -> 27.83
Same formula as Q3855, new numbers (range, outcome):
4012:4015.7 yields 50.5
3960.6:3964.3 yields 27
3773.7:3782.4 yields 30.3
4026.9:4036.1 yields 41.8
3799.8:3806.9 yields 27.6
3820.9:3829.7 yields 18.9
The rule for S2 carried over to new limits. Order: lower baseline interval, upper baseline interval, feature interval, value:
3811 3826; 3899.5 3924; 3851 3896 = 0.22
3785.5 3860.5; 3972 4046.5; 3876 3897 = 0.16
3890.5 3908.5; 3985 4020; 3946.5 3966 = 0.27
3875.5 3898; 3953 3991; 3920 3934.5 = 0.24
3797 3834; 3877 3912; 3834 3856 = 0.31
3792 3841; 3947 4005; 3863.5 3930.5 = 0.01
